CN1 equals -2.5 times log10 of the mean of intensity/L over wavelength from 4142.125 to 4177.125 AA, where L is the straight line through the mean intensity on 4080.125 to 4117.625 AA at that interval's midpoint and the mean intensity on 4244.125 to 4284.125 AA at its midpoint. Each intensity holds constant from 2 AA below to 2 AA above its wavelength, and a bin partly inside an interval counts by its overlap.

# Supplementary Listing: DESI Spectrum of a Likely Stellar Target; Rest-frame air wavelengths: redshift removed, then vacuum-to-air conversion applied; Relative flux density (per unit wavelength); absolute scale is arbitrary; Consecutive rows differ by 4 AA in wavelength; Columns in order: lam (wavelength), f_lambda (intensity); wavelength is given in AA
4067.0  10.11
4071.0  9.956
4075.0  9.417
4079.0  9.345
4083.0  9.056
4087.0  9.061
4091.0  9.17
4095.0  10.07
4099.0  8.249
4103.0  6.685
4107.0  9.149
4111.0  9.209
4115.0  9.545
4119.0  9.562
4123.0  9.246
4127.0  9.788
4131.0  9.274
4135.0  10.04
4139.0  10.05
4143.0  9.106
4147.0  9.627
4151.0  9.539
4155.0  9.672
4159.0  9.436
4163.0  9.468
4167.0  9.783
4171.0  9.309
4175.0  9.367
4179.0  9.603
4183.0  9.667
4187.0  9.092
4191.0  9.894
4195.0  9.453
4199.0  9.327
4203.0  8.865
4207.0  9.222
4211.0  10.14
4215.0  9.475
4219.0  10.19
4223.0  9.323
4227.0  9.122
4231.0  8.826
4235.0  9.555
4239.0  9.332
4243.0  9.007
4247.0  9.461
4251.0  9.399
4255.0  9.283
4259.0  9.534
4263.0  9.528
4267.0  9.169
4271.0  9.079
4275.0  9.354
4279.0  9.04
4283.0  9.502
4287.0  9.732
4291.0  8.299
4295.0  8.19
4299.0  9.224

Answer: -0.05 mag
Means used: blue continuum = 8.93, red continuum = 9.32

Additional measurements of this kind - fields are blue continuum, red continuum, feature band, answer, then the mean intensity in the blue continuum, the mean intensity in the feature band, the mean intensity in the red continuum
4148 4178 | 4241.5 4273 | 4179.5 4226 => -0.01 mag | 9.52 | 9.51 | 9.31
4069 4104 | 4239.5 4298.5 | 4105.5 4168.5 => -0.05 mag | 9.07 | 9.53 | 9.19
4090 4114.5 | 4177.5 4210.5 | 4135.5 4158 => -0.06 mag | 8.79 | 9.62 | 9.42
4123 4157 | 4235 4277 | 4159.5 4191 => 0.00 mag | 9.61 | 9.5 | 9.33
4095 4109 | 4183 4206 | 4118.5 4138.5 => -0.12 mag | 8.32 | 9.62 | 9.35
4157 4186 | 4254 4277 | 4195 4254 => 0.00 mag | 9.5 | 9.38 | 9.33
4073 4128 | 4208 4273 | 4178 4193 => -0.03 mag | 9.1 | 9.56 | 9.4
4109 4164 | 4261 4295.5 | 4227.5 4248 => 0.00 mag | 9.54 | 9.22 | 9.14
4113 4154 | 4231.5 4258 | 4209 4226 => -0.04 mag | 9.58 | 9.74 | 9.32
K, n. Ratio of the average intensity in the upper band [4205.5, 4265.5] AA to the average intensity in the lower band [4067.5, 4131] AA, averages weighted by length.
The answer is 1.0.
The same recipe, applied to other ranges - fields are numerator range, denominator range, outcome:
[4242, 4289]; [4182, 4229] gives 0.99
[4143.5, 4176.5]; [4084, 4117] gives 1.07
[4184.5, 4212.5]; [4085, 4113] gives 1.07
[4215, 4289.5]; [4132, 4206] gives 0.98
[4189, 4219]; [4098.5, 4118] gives 1.10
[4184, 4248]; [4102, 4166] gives 1.00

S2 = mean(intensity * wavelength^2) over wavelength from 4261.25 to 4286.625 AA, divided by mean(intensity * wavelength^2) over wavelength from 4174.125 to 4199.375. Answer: 1.02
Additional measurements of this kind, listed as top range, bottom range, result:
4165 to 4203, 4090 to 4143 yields 1.06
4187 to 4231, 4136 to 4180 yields 1.01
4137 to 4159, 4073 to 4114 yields 1.10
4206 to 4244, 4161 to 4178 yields 1.02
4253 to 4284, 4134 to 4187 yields 1.02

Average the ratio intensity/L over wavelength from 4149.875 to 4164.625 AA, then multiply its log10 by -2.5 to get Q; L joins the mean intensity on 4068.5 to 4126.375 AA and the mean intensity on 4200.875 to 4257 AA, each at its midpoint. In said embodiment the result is -0.032 mag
